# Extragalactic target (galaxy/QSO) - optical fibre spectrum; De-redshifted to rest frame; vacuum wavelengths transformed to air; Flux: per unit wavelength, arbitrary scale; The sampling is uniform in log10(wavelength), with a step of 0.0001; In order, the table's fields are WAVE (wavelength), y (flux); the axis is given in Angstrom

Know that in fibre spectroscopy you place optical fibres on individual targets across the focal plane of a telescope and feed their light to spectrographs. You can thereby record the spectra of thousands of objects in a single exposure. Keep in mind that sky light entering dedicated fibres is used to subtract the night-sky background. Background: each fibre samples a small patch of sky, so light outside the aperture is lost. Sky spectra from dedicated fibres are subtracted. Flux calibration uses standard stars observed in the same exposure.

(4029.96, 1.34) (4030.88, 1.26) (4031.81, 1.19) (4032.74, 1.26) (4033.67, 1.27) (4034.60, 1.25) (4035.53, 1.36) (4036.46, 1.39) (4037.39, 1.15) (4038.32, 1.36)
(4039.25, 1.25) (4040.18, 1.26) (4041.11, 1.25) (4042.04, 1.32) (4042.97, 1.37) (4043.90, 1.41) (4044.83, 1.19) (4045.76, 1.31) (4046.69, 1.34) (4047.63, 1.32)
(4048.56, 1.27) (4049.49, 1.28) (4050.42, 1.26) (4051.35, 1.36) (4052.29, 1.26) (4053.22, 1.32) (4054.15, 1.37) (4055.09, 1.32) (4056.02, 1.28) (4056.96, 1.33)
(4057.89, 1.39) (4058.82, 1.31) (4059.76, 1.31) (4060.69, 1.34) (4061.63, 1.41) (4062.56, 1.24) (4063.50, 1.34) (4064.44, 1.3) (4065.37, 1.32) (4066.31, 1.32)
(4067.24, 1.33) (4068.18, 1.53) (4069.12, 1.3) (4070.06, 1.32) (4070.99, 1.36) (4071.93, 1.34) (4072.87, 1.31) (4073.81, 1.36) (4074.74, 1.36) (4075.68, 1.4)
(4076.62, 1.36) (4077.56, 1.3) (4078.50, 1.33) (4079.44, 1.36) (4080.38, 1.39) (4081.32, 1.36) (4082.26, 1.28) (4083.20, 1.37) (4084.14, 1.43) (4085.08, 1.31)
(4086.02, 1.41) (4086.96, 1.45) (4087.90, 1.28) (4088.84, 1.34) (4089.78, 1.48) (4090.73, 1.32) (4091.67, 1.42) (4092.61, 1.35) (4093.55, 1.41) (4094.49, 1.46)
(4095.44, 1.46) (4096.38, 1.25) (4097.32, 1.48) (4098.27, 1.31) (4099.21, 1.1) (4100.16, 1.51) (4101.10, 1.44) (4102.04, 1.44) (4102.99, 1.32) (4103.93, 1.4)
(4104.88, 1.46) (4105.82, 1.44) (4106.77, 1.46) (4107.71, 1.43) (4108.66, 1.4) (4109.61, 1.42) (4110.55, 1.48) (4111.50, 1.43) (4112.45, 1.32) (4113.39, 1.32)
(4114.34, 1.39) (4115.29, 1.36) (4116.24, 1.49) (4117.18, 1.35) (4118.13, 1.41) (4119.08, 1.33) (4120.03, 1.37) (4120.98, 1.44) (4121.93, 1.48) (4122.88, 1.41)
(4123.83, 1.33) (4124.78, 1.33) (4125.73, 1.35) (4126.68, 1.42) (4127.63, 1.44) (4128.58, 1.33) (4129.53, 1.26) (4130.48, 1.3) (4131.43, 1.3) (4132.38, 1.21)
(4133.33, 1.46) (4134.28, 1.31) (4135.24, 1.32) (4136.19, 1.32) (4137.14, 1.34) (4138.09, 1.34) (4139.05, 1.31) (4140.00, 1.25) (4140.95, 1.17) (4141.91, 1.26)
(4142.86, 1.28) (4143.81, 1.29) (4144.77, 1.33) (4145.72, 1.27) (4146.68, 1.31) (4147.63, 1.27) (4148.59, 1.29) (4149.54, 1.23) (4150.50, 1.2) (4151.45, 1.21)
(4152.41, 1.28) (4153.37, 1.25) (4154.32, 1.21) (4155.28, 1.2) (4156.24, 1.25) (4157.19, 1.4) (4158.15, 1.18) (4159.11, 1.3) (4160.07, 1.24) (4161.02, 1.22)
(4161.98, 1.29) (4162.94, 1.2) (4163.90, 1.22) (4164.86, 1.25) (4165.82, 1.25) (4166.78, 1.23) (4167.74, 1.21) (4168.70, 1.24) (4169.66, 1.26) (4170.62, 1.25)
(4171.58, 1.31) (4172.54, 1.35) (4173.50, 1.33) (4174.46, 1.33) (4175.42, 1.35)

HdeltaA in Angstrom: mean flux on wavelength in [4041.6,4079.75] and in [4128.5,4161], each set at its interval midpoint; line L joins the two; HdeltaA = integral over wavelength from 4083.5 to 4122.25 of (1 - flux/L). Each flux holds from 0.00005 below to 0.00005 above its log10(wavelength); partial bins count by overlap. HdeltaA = -2.7 Angstrom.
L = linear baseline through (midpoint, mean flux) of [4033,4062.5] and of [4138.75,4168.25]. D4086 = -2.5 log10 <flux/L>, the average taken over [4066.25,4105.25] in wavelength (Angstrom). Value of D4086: -0.07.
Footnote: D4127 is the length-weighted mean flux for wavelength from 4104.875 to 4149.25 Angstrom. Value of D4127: 1.35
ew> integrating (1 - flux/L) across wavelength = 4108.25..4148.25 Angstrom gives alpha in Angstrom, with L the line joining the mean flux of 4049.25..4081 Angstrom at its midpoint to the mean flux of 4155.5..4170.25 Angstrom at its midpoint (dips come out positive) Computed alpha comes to -2.0 Angstrom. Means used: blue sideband 1.34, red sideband 1.25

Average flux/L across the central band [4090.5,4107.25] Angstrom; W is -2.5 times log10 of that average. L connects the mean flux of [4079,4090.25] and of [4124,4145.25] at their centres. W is -0.03 mag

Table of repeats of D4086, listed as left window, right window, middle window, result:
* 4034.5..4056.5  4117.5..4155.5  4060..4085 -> -0.03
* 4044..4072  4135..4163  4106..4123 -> -0.09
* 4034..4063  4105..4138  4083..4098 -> -0.03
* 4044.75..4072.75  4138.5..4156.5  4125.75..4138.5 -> -0.06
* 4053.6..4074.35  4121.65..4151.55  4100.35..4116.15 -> -0.07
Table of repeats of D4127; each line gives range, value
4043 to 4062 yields 1.32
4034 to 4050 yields 1.3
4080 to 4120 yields 1.39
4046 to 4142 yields 1.36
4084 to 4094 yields 1.38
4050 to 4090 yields 1.34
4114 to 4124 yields 1.4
